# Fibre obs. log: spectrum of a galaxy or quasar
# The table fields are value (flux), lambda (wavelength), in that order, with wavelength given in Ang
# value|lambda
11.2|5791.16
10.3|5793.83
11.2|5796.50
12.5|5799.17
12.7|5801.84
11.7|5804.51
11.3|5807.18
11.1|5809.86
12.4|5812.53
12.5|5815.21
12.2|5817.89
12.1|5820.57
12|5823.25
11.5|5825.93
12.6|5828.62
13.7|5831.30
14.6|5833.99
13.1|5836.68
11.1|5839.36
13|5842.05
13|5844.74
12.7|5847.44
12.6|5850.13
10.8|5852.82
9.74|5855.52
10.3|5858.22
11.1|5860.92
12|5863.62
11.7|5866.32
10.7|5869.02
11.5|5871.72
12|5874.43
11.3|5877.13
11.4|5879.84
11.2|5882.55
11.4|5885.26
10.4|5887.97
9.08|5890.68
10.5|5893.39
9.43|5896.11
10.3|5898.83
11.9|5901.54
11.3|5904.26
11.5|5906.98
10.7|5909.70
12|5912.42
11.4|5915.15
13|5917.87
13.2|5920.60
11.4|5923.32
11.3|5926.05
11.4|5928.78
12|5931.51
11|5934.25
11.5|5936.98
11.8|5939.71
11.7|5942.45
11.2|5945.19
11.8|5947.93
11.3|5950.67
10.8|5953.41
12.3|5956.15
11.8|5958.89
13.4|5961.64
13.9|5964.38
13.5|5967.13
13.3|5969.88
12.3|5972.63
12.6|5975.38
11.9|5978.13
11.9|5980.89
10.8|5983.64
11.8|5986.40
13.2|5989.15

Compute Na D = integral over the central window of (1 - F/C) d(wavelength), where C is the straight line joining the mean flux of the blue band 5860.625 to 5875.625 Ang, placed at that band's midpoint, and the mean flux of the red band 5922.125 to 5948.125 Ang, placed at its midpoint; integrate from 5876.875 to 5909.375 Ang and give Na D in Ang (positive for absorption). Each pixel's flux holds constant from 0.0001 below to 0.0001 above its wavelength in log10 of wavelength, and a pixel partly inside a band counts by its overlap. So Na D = 2.0 Ang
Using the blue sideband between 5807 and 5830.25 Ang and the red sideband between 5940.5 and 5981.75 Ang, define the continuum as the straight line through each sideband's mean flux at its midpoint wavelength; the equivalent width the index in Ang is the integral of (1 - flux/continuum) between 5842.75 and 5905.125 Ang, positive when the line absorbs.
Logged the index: 4.9 Ang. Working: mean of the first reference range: 12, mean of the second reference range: 12.2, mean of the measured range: 11.2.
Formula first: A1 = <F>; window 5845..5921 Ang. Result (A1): 11.3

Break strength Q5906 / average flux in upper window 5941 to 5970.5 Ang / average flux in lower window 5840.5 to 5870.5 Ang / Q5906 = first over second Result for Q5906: 1.06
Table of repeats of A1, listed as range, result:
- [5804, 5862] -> 12.1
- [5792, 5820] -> 11.8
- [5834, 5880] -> 11.7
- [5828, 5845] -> 13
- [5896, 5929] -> 11.5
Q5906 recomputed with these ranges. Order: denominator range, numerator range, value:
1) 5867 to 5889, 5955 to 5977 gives 1.14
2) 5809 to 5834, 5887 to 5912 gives 0.86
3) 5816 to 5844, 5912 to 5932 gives 0.95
